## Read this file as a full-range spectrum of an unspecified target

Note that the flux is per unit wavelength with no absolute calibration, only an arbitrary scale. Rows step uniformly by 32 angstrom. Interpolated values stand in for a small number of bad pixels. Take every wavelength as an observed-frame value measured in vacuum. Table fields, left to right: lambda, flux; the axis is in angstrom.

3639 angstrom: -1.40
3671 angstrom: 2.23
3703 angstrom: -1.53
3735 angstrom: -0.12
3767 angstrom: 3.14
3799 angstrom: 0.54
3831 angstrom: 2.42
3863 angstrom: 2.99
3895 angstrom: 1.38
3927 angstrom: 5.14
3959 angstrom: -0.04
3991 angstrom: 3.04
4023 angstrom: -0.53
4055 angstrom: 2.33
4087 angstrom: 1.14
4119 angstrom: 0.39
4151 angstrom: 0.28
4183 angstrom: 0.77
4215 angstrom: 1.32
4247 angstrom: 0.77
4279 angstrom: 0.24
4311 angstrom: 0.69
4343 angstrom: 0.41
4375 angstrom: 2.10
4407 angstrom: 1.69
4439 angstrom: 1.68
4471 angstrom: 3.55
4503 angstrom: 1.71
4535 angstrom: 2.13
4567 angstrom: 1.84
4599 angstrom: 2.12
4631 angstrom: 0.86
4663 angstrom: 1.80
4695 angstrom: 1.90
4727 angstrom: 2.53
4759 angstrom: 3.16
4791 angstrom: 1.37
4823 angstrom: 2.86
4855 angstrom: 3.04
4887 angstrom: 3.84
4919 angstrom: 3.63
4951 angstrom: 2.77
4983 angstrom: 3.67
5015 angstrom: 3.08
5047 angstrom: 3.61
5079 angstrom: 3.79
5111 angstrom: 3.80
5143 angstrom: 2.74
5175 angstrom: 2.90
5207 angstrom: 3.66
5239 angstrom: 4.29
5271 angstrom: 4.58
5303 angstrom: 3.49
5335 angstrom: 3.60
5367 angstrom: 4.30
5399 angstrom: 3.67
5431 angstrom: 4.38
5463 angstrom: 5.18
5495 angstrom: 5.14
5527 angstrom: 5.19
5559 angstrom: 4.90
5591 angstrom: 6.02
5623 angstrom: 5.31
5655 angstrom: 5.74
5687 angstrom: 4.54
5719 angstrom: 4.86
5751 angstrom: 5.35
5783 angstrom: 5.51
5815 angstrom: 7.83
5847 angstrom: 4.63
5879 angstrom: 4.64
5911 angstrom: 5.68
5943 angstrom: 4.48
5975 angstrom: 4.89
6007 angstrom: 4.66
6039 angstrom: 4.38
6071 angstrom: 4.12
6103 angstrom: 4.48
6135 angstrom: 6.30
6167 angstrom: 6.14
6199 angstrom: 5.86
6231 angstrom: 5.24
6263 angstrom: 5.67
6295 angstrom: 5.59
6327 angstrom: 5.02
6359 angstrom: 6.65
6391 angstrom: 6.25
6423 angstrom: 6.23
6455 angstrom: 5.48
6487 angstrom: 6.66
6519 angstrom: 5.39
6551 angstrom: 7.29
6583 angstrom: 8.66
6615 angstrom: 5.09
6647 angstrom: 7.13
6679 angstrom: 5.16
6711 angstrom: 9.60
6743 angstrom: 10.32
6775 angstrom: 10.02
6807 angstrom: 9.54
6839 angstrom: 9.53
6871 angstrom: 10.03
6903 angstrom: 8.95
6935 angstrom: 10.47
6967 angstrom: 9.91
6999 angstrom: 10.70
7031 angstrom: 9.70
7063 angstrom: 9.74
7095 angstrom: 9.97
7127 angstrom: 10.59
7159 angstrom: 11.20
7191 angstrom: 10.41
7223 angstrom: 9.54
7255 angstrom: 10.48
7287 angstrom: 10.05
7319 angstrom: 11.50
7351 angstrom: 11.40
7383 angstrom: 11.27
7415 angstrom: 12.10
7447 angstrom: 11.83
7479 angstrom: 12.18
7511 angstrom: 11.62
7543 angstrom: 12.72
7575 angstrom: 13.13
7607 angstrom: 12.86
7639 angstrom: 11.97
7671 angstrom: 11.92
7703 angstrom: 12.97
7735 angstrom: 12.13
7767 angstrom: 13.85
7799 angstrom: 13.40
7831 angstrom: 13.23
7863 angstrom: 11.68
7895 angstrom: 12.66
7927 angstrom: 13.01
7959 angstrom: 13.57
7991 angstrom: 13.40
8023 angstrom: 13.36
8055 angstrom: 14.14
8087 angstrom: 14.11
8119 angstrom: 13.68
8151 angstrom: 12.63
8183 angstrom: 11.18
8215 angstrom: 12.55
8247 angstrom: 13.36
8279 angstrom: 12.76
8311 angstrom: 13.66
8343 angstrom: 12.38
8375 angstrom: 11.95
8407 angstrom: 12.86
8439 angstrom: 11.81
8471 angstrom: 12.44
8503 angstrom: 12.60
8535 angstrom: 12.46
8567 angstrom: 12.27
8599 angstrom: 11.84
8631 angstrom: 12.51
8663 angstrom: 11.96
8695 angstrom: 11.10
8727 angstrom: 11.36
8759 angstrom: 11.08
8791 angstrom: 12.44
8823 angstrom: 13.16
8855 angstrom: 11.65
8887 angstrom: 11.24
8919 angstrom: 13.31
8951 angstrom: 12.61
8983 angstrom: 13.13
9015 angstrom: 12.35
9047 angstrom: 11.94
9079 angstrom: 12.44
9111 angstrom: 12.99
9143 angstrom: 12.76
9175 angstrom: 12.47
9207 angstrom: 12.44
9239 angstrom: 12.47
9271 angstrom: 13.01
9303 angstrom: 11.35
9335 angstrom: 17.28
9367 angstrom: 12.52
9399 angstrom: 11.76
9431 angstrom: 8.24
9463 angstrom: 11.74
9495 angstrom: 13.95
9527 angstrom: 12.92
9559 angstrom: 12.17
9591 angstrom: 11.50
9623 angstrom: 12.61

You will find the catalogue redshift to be 0.681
